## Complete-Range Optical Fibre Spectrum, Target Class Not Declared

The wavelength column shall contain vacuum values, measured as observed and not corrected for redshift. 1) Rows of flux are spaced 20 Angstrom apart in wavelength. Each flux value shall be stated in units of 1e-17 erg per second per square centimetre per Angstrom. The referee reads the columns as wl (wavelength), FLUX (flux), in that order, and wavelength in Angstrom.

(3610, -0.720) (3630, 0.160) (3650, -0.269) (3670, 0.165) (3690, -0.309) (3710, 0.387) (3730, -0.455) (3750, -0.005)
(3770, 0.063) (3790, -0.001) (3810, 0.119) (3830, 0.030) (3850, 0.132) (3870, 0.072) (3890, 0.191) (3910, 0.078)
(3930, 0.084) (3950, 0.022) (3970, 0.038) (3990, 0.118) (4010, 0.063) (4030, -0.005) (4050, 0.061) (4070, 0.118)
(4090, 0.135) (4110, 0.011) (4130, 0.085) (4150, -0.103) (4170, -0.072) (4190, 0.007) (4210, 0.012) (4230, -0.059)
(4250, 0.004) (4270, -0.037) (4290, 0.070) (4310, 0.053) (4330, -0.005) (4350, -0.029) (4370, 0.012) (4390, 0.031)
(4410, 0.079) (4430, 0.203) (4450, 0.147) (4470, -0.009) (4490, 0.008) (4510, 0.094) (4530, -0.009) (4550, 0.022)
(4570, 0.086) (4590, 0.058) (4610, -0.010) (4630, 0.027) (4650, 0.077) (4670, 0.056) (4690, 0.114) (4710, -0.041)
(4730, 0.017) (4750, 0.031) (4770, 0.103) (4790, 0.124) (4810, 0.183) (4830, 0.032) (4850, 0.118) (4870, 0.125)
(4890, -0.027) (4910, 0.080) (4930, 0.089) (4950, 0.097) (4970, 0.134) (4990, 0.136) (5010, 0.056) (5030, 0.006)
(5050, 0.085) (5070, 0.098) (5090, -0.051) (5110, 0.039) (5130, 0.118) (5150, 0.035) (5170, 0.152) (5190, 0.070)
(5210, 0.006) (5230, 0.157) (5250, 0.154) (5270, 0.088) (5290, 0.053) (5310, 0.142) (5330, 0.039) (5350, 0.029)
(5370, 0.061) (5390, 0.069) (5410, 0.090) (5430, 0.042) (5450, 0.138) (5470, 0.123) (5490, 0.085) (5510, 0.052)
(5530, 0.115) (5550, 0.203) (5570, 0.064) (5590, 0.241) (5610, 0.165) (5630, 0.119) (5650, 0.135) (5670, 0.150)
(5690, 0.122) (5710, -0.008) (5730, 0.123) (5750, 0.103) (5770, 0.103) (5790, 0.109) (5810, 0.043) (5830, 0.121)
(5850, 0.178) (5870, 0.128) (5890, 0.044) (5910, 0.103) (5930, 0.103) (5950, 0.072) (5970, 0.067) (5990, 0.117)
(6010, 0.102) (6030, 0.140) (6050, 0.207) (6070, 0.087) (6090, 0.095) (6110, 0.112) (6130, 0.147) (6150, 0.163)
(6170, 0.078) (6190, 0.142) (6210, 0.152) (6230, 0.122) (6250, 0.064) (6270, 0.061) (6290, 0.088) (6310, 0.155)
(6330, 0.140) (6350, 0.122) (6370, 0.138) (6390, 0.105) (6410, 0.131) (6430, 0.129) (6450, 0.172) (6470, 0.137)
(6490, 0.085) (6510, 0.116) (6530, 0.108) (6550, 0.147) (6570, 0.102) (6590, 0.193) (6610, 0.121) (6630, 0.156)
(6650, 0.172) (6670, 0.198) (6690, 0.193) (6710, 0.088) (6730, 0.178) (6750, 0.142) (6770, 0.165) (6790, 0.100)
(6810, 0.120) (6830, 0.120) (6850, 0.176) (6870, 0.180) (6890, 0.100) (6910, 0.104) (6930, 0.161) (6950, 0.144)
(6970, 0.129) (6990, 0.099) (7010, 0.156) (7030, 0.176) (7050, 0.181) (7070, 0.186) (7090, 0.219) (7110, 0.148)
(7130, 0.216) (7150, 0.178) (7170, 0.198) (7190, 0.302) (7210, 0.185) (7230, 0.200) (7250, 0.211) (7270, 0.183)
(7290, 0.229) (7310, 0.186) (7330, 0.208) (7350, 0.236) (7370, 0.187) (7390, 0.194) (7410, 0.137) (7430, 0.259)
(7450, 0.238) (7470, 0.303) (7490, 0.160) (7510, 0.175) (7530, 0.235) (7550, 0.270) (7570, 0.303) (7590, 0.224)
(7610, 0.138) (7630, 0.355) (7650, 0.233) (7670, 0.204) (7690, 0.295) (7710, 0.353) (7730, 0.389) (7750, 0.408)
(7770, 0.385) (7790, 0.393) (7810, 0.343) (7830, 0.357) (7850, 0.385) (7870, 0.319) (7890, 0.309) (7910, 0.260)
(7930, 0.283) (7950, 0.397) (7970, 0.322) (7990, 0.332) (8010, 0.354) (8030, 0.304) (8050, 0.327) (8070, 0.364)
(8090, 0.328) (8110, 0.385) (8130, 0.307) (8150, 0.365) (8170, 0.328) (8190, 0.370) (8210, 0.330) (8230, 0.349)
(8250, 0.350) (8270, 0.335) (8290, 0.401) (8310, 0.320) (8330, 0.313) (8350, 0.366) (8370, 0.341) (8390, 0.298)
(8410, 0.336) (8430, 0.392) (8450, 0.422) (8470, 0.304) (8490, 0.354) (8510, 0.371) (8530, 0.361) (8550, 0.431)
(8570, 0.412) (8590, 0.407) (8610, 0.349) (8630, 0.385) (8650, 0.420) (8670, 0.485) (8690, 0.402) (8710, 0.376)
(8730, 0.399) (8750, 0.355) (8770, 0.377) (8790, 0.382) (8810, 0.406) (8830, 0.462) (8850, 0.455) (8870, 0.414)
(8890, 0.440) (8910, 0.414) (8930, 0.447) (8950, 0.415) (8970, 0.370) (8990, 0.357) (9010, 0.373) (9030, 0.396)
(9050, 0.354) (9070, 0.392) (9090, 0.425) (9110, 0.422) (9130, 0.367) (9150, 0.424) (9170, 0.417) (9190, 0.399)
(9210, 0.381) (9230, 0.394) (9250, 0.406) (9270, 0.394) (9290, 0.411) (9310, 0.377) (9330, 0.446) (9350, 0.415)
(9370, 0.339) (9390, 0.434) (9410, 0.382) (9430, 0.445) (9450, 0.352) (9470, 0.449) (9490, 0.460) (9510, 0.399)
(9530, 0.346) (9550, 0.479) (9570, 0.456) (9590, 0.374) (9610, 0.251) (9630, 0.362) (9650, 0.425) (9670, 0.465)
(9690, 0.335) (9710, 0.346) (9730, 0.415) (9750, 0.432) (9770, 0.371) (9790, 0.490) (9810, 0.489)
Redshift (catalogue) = 0.930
